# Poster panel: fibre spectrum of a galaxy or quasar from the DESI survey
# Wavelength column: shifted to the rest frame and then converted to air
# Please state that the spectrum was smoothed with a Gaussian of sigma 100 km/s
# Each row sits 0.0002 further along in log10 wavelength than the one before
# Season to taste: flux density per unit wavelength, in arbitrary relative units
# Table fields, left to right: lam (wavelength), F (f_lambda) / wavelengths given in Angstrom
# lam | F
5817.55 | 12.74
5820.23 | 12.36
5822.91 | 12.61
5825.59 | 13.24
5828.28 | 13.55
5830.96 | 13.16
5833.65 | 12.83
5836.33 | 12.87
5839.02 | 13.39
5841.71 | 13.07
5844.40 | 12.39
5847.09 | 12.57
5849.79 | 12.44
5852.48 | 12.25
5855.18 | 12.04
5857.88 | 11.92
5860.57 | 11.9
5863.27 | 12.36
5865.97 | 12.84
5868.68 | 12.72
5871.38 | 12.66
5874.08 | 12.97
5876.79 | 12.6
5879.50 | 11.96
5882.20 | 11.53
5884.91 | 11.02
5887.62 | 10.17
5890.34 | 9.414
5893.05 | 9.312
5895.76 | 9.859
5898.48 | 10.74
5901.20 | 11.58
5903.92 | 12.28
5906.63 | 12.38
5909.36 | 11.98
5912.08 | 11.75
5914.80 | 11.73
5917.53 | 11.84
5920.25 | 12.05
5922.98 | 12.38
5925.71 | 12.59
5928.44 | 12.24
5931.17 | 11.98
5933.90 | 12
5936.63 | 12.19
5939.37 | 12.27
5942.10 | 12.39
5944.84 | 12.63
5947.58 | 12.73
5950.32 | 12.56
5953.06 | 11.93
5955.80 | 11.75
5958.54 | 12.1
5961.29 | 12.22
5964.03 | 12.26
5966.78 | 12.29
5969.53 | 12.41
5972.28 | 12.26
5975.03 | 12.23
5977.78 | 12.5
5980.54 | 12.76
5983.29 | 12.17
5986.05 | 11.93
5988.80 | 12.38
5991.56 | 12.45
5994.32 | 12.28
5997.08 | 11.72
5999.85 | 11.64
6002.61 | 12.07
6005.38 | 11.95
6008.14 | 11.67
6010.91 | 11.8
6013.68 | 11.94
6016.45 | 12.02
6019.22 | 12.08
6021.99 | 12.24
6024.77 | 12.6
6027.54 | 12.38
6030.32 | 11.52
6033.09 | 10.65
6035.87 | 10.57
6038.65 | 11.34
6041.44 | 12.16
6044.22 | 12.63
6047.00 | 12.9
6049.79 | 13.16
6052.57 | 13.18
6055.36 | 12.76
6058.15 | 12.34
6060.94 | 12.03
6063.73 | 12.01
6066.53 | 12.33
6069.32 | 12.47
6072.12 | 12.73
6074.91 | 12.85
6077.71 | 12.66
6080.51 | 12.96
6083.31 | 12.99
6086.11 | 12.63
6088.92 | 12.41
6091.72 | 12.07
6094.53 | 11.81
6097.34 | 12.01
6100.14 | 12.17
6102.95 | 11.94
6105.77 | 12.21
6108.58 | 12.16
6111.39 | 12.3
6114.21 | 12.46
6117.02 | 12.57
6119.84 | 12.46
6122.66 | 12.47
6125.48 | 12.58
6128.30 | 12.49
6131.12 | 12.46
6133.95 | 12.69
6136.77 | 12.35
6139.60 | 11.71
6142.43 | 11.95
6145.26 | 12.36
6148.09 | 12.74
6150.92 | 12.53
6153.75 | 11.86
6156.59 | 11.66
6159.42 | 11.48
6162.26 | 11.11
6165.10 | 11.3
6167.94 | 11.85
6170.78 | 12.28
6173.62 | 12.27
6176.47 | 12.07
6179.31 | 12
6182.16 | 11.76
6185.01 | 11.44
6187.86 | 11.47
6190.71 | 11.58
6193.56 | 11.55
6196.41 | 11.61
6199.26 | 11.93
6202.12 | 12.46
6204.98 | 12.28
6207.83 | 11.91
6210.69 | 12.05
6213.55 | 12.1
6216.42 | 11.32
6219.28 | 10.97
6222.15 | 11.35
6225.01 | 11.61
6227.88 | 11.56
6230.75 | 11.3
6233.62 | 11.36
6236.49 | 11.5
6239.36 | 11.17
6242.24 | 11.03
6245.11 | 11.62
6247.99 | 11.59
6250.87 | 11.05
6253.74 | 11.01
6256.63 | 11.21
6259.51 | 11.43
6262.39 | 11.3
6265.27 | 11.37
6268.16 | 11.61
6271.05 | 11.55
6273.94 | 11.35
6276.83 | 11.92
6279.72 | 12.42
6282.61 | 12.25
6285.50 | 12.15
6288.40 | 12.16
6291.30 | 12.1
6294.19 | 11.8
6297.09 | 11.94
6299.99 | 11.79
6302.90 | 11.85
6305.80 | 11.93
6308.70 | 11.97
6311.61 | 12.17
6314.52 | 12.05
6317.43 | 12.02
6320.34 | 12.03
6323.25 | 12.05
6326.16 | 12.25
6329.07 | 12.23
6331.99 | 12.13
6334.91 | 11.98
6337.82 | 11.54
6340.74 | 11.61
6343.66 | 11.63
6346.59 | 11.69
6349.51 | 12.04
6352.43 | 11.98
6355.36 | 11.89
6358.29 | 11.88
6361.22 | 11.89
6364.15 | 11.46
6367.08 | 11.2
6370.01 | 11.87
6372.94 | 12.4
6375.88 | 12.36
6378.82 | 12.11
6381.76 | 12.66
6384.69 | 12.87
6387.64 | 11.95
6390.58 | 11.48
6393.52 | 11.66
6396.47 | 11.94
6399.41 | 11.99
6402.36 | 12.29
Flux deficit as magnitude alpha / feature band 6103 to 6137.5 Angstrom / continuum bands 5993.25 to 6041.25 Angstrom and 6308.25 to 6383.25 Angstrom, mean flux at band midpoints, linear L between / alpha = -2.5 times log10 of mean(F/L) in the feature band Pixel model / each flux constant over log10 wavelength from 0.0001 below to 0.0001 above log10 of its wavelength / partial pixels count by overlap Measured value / -0.051 mag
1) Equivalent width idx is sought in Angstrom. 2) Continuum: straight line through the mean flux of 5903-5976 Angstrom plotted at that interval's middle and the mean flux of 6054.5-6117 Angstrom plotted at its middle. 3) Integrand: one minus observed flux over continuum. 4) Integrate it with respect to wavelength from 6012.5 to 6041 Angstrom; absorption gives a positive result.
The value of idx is 1.3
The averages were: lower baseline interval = 12.2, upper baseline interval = 12.4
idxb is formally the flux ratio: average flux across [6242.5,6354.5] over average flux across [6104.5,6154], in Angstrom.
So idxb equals 1.0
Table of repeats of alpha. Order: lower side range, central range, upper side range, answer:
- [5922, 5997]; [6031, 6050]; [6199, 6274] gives 0.021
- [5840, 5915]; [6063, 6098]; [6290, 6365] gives -0.055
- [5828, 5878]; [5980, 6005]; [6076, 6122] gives 0.032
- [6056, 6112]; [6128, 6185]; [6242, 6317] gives 0.010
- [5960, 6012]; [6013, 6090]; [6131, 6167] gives -0.019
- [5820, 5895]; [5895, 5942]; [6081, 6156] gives 0.028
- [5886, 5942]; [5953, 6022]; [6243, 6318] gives -0.048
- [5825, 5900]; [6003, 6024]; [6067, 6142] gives 0.026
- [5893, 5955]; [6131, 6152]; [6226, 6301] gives -0.056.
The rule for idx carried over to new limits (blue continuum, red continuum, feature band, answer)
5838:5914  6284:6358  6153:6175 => 0.4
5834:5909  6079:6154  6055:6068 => 0.0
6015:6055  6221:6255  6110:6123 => -0.7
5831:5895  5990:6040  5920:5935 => -0.3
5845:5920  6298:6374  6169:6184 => -0.3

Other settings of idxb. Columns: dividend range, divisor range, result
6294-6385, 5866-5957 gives 1.01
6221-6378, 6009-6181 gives 0.96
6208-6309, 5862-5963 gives 0.98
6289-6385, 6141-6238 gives 1.02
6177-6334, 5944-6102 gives 0.96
